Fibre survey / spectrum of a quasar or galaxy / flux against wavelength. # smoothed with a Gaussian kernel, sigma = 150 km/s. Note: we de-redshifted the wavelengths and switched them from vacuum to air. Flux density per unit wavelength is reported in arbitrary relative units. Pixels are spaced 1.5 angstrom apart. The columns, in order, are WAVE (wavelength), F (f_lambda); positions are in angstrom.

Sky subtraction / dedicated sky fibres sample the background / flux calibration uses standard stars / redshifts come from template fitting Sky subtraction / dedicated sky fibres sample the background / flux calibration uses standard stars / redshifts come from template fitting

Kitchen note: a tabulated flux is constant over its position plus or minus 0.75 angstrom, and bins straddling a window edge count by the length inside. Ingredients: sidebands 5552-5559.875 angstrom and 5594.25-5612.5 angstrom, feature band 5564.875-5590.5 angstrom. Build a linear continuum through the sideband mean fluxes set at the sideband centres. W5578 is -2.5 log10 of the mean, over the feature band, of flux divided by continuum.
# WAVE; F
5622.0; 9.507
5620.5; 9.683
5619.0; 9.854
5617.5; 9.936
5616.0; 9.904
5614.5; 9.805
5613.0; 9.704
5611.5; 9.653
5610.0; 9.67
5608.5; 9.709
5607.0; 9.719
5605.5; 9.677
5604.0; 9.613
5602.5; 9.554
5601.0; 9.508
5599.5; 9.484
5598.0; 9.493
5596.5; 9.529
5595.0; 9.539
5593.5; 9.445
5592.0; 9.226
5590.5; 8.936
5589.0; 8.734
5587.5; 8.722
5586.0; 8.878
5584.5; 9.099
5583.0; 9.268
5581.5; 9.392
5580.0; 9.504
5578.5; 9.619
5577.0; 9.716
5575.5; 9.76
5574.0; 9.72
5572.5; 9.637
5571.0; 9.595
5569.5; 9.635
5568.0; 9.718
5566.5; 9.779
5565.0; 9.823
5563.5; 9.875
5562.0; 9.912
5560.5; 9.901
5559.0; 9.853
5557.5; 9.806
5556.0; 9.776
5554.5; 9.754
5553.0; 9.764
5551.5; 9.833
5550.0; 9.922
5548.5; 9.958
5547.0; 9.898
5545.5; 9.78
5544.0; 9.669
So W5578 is 0.032 mag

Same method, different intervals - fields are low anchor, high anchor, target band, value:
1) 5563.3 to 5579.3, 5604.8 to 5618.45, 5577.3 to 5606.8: 0.04 mag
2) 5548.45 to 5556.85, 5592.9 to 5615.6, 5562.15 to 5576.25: 0.00 mag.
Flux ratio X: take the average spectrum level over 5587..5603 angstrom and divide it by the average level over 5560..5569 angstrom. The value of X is 0.95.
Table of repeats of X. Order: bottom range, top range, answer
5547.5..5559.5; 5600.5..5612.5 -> 0.98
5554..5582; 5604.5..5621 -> 1.00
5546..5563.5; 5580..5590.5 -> 0.92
